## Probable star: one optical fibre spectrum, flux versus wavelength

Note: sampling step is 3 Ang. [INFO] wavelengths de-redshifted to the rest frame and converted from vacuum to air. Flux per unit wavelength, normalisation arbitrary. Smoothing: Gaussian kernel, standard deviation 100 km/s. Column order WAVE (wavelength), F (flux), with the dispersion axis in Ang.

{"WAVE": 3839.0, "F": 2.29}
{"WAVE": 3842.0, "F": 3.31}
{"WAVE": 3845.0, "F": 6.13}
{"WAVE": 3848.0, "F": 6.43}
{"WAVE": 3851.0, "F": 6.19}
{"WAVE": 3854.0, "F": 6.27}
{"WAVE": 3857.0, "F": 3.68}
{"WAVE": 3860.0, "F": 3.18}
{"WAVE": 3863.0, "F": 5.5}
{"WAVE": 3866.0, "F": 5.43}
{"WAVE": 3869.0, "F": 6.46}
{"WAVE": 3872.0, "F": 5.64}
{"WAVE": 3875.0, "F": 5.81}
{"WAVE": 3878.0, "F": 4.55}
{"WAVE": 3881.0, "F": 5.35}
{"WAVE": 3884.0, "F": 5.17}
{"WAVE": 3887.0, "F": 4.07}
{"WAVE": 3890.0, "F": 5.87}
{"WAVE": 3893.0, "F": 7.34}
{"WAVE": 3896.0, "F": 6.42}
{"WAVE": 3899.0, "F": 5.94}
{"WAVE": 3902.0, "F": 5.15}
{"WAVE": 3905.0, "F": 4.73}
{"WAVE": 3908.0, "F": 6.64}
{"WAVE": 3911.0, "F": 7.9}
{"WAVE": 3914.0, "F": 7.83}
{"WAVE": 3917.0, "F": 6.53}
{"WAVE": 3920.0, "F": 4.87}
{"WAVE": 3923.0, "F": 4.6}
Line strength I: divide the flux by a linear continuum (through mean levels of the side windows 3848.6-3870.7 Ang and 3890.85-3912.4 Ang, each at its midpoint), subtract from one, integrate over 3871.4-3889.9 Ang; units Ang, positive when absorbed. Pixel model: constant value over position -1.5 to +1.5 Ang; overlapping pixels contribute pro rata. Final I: 2.08 Ang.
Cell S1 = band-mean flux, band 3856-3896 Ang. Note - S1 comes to 5.3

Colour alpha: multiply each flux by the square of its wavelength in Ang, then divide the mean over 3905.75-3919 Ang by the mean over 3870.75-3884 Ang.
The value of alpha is 1.3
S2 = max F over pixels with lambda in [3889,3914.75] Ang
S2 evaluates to 7.9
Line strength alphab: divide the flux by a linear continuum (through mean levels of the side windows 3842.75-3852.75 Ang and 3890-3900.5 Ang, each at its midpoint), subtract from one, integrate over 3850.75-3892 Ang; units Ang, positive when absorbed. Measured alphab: 6.8 Ang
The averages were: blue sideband 6.03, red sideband 6.47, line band 5.22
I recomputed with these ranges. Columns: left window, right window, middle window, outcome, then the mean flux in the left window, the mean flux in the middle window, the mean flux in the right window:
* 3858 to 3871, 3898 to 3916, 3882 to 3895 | 0.5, 5.11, 5.63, 6.38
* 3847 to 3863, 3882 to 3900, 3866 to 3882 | -0.2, 5.14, 5.56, 5.79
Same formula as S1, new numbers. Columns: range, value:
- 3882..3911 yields 5.81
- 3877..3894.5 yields 5.42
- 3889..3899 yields 6.49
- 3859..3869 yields 5.04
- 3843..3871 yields 5.44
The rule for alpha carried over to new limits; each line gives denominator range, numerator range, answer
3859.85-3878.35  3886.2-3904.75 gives 1.08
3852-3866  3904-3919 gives 1.44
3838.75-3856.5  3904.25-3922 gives 1.27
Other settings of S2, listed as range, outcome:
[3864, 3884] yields 6.46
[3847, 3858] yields 6.43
